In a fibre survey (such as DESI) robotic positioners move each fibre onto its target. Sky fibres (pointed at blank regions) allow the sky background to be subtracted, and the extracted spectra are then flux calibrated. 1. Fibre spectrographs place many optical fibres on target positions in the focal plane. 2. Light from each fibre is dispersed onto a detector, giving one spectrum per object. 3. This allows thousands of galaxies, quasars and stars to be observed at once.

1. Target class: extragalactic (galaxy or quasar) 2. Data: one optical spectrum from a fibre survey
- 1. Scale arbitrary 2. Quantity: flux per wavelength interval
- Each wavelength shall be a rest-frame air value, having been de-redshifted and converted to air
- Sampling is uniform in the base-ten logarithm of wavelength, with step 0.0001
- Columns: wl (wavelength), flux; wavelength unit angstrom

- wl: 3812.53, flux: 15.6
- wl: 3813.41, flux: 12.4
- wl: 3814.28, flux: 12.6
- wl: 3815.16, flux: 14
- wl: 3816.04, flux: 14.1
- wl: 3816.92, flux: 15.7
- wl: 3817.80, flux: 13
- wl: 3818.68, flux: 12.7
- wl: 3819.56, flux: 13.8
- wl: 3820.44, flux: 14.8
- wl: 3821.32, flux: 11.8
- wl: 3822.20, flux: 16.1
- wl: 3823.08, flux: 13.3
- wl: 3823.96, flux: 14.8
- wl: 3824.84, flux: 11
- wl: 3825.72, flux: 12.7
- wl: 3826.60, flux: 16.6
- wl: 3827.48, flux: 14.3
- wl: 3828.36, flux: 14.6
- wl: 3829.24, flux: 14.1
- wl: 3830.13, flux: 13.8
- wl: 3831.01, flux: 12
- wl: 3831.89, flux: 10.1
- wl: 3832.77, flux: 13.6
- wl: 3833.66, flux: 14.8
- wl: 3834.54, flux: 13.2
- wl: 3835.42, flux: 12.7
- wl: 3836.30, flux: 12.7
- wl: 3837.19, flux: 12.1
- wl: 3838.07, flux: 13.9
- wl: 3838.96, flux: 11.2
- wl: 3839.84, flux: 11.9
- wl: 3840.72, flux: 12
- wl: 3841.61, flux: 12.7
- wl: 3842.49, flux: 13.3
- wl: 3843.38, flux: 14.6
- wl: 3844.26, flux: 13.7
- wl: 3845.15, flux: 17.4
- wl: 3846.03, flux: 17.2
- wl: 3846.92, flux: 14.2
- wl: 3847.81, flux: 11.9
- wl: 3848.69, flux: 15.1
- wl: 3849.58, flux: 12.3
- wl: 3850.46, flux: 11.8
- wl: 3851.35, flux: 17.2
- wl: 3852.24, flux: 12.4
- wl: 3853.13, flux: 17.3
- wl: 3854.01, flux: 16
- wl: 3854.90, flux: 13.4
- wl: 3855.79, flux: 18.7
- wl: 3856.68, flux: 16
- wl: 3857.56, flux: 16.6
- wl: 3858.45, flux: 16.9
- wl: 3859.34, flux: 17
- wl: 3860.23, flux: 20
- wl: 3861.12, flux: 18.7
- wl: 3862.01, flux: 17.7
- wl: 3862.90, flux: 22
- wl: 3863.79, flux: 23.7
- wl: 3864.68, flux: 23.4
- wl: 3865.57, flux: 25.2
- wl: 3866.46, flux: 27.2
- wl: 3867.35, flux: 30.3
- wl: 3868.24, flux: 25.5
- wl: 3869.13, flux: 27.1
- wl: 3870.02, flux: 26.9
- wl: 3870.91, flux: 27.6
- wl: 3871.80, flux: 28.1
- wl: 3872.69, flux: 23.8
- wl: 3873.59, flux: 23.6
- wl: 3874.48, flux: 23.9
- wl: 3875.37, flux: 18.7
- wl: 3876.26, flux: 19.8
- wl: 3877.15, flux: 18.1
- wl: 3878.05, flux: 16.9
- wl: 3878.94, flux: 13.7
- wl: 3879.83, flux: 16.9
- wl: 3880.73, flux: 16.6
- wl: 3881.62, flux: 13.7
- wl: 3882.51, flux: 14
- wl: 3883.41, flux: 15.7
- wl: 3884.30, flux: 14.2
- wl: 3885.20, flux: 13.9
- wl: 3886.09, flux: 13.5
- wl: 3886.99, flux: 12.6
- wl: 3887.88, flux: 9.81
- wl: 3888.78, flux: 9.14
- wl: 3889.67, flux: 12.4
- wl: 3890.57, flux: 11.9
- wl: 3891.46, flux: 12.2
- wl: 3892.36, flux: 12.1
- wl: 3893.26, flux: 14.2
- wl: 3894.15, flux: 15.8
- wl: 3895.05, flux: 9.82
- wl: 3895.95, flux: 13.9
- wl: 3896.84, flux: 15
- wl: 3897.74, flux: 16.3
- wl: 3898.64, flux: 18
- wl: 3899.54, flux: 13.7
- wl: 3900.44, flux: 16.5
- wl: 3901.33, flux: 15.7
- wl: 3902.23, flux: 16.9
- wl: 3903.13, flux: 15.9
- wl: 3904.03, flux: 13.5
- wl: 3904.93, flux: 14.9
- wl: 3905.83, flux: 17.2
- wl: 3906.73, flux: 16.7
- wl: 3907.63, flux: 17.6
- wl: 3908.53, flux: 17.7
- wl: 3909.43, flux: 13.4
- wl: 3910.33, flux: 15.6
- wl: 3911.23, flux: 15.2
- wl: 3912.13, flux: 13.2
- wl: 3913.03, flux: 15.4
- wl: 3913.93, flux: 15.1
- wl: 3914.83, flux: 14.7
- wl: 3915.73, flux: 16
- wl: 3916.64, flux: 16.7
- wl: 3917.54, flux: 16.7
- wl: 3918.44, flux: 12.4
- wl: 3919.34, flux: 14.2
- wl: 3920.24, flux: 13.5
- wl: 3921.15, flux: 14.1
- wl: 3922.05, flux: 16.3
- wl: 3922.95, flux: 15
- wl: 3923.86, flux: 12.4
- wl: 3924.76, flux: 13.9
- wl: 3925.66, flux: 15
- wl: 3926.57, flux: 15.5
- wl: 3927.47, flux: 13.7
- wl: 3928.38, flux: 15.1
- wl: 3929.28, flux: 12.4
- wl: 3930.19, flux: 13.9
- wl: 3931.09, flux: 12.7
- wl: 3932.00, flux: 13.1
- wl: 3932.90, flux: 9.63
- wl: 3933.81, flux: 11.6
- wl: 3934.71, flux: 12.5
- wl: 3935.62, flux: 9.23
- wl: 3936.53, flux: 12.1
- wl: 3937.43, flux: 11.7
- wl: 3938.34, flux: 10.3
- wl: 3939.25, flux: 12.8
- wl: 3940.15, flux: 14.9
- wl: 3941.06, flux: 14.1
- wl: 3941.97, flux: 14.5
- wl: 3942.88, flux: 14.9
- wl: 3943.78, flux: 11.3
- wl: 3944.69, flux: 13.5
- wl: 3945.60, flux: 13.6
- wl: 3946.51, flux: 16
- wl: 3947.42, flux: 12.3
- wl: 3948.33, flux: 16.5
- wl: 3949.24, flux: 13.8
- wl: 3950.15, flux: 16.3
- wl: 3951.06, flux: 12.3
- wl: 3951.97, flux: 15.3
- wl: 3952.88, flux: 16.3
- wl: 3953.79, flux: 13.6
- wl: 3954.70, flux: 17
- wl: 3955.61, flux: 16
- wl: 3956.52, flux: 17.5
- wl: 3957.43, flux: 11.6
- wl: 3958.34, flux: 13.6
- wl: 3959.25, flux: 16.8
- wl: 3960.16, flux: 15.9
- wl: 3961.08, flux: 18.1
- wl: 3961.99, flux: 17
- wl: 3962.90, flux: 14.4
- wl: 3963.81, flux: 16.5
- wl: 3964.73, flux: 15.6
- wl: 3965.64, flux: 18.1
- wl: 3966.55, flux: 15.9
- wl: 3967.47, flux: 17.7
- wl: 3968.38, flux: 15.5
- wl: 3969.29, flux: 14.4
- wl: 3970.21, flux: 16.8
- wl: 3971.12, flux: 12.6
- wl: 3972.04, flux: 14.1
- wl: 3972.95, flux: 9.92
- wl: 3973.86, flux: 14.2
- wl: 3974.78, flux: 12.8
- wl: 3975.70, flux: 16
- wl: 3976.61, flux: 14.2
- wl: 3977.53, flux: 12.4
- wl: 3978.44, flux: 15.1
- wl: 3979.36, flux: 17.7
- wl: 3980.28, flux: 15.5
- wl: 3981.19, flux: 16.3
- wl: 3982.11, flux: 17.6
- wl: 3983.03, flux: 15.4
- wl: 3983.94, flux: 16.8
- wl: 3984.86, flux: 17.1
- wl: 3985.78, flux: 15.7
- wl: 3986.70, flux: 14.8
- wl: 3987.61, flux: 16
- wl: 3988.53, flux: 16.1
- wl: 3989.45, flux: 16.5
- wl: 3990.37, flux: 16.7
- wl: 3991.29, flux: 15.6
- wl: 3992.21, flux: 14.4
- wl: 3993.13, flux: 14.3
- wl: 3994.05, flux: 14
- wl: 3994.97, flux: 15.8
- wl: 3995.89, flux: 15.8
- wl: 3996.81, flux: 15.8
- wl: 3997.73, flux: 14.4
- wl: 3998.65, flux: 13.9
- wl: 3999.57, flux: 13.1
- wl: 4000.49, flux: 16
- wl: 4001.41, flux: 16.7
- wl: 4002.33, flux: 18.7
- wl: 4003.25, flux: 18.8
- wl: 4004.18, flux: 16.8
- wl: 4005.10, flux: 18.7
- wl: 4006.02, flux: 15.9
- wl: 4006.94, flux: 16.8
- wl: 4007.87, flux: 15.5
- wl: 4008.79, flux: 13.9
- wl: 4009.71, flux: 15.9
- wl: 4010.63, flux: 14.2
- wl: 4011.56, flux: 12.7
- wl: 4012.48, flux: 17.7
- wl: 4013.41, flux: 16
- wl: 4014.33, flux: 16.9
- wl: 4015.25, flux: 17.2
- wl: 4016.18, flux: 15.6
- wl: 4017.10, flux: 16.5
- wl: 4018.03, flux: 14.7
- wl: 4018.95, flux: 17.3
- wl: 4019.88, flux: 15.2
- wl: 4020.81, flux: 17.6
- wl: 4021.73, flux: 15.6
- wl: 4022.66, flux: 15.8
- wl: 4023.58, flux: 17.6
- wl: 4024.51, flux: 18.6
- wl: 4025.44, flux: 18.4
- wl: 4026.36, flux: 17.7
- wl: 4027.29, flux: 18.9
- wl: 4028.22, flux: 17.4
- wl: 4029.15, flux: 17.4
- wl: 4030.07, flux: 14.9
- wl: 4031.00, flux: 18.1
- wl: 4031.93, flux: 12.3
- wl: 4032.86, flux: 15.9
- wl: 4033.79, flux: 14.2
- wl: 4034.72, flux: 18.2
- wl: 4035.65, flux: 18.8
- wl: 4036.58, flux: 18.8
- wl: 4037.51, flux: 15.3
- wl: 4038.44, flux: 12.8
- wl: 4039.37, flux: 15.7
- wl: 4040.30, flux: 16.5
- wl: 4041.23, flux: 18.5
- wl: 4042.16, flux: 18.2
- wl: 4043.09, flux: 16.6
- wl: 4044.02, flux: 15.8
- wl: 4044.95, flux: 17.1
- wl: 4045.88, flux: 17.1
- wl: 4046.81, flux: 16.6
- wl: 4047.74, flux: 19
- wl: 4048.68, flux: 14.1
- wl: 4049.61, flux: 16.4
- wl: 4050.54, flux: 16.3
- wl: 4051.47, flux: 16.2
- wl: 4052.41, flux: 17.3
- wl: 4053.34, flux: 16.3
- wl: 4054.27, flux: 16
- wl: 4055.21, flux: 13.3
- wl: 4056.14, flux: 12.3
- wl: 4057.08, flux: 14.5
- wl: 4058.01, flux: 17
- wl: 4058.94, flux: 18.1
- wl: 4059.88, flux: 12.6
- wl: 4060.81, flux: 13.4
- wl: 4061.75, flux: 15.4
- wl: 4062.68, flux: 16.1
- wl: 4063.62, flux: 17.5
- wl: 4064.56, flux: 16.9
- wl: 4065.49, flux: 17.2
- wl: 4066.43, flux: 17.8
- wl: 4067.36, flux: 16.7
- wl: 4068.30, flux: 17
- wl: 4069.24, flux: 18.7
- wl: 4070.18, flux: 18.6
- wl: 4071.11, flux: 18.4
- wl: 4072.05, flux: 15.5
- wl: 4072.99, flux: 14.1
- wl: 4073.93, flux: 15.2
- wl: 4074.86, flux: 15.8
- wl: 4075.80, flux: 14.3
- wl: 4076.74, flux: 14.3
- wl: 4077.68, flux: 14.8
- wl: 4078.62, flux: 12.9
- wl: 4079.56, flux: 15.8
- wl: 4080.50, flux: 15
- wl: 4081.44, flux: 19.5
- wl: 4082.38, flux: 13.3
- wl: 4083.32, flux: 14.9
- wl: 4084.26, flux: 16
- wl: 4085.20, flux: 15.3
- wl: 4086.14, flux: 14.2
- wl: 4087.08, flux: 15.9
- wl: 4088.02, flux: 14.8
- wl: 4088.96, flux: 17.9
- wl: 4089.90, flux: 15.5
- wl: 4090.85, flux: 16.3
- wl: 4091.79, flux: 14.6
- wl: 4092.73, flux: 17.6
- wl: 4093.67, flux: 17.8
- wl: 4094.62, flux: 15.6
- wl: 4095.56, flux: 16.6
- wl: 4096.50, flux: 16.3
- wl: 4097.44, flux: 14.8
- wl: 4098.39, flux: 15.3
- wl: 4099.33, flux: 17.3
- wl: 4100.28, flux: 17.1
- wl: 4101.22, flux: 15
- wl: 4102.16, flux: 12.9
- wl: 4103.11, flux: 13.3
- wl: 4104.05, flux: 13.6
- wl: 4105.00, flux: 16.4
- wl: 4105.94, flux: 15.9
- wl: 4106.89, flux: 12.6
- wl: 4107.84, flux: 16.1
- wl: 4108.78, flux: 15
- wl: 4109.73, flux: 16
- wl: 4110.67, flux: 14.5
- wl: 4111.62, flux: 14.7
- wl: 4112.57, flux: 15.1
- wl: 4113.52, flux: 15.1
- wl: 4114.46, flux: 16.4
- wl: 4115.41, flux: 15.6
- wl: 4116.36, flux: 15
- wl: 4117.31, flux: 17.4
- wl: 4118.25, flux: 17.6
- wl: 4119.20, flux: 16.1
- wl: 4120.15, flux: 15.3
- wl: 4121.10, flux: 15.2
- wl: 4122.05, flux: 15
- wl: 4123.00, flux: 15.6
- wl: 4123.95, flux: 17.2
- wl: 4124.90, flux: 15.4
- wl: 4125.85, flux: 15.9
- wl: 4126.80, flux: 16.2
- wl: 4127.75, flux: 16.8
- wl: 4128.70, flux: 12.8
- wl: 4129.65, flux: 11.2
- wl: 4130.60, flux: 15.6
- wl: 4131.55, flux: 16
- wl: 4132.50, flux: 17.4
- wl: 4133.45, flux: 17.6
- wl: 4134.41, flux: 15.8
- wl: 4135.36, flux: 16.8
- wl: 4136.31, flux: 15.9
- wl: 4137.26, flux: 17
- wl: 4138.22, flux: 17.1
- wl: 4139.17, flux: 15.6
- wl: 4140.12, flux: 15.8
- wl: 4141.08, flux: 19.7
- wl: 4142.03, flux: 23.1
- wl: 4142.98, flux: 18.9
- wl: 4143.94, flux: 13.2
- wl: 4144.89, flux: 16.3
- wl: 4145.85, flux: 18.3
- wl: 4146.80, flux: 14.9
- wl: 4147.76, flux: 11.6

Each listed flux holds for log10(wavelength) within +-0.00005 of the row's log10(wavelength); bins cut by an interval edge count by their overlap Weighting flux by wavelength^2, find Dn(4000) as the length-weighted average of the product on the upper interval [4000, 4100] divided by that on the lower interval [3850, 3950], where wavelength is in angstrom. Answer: 1.1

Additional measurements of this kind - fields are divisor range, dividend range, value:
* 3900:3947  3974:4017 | 1.15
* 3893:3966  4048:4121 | 1.16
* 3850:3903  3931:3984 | 0.86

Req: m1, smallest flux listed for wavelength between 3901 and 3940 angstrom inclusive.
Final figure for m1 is 9.23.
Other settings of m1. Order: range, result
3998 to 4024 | 12.7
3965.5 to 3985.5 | 9.92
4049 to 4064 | 12.3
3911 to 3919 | 12.4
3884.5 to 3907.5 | 9.14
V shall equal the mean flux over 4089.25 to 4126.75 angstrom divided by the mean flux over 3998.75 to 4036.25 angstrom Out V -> 0.95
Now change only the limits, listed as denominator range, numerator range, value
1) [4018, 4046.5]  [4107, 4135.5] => 0.94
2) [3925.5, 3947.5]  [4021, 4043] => 1.29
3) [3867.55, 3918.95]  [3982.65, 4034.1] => 0.98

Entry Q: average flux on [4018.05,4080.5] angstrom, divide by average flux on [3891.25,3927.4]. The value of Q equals 1.09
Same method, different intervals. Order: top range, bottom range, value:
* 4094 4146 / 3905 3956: 1.12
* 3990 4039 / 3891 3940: 1.13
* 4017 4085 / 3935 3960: 1.16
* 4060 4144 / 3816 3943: 1.03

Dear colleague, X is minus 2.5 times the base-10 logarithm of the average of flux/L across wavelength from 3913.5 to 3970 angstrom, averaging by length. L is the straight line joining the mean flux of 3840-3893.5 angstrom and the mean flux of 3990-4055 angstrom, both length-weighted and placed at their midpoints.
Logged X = 0.168 mag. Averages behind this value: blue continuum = 17.4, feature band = 14.4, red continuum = 16.3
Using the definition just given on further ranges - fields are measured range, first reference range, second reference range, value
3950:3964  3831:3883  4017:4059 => 0.10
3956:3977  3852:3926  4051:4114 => 0.08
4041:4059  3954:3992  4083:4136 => -0.05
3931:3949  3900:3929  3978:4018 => 0.19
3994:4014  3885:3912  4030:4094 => -0.03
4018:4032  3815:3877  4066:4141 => -0.06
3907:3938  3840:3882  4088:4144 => 0.27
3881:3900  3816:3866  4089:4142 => 0.13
